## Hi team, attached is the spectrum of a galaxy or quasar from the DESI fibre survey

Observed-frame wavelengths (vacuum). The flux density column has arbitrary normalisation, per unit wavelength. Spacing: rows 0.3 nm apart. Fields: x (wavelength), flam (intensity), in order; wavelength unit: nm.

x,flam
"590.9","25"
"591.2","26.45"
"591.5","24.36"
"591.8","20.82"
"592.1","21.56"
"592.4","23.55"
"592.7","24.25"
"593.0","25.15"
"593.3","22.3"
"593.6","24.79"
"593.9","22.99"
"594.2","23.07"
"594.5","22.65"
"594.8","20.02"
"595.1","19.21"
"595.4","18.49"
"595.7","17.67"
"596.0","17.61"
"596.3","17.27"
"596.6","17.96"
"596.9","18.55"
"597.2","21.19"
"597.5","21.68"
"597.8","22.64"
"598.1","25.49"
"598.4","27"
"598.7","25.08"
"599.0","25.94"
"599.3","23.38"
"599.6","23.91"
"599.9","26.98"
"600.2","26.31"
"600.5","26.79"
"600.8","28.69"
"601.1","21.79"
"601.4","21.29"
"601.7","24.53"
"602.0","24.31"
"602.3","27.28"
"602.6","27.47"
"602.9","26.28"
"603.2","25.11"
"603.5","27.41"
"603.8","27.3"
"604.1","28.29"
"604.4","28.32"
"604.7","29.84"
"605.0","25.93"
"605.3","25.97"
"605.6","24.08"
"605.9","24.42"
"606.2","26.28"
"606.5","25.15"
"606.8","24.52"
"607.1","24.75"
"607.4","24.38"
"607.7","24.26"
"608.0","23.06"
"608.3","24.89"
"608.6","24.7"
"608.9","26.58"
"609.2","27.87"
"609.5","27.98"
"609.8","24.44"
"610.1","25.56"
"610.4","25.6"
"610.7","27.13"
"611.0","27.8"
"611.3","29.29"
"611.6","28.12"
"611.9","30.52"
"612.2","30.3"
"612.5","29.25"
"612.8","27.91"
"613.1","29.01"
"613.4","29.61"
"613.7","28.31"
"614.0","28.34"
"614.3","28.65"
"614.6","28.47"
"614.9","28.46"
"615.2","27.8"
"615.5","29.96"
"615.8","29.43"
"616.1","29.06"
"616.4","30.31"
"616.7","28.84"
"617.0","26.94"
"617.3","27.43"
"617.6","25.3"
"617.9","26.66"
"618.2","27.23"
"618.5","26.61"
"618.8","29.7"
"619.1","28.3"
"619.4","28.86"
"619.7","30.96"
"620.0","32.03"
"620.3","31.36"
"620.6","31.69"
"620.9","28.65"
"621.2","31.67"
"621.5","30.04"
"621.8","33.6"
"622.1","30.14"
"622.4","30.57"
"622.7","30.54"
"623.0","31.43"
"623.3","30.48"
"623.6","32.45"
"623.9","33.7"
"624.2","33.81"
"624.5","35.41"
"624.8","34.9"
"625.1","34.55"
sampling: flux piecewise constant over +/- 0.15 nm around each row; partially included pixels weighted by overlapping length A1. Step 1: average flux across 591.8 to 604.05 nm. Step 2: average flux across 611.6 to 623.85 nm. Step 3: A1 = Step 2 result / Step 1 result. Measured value 1.26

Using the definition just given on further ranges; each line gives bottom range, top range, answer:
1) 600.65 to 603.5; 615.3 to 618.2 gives 1.11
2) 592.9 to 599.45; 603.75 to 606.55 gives 1.22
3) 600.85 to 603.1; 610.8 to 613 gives 1.16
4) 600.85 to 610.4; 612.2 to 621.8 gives 1.13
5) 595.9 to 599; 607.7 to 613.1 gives 1.25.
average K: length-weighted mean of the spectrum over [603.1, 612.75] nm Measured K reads 26.6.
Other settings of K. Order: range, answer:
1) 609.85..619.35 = 28.2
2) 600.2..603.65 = 25.6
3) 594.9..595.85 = 18.5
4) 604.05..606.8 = 26.3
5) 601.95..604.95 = 27.2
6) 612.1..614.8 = 28.8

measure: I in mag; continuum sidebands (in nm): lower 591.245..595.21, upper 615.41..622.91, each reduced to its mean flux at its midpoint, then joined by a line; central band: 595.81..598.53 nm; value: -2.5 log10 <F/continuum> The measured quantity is 0.14 mag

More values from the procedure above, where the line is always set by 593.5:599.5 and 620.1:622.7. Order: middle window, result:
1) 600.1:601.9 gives -0.070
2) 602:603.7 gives -0.108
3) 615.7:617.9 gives 0.044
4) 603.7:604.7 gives -0.155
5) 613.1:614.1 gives -0.030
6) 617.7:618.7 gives 0.110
